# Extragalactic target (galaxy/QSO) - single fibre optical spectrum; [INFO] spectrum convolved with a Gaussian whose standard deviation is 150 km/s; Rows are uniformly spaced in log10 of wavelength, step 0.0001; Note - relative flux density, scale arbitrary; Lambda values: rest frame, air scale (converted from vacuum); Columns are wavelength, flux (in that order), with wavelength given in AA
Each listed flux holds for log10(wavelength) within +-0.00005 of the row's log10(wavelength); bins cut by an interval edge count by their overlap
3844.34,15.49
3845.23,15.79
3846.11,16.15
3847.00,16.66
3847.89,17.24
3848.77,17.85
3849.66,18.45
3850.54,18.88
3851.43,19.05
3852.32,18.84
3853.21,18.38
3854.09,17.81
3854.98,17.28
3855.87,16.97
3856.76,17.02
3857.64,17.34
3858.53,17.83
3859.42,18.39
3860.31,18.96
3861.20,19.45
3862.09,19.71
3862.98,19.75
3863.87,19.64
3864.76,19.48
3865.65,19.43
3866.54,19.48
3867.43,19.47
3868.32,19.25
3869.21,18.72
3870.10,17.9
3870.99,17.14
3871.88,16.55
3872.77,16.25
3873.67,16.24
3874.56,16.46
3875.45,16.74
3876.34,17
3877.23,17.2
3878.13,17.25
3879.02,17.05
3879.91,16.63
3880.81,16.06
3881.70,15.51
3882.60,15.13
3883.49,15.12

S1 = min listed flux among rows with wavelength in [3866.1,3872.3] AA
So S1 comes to 16.55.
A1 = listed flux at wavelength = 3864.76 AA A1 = 19.48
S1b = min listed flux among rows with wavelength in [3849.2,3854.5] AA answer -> 17.81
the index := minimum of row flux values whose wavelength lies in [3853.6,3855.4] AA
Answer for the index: 17.28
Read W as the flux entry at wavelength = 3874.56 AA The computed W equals 16.46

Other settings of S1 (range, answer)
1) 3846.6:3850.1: 16.66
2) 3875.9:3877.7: 17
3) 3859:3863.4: 18.39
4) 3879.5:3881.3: 16.06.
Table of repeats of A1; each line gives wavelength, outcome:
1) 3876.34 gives 17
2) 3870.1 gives 17.9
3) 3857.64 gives 17.34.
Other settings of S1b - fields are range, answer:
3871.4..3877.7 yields 16.24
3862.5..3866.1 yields 19.43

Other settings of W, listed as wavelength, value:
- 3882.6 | 15.13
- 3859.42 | 18.39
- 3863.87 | 19.64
